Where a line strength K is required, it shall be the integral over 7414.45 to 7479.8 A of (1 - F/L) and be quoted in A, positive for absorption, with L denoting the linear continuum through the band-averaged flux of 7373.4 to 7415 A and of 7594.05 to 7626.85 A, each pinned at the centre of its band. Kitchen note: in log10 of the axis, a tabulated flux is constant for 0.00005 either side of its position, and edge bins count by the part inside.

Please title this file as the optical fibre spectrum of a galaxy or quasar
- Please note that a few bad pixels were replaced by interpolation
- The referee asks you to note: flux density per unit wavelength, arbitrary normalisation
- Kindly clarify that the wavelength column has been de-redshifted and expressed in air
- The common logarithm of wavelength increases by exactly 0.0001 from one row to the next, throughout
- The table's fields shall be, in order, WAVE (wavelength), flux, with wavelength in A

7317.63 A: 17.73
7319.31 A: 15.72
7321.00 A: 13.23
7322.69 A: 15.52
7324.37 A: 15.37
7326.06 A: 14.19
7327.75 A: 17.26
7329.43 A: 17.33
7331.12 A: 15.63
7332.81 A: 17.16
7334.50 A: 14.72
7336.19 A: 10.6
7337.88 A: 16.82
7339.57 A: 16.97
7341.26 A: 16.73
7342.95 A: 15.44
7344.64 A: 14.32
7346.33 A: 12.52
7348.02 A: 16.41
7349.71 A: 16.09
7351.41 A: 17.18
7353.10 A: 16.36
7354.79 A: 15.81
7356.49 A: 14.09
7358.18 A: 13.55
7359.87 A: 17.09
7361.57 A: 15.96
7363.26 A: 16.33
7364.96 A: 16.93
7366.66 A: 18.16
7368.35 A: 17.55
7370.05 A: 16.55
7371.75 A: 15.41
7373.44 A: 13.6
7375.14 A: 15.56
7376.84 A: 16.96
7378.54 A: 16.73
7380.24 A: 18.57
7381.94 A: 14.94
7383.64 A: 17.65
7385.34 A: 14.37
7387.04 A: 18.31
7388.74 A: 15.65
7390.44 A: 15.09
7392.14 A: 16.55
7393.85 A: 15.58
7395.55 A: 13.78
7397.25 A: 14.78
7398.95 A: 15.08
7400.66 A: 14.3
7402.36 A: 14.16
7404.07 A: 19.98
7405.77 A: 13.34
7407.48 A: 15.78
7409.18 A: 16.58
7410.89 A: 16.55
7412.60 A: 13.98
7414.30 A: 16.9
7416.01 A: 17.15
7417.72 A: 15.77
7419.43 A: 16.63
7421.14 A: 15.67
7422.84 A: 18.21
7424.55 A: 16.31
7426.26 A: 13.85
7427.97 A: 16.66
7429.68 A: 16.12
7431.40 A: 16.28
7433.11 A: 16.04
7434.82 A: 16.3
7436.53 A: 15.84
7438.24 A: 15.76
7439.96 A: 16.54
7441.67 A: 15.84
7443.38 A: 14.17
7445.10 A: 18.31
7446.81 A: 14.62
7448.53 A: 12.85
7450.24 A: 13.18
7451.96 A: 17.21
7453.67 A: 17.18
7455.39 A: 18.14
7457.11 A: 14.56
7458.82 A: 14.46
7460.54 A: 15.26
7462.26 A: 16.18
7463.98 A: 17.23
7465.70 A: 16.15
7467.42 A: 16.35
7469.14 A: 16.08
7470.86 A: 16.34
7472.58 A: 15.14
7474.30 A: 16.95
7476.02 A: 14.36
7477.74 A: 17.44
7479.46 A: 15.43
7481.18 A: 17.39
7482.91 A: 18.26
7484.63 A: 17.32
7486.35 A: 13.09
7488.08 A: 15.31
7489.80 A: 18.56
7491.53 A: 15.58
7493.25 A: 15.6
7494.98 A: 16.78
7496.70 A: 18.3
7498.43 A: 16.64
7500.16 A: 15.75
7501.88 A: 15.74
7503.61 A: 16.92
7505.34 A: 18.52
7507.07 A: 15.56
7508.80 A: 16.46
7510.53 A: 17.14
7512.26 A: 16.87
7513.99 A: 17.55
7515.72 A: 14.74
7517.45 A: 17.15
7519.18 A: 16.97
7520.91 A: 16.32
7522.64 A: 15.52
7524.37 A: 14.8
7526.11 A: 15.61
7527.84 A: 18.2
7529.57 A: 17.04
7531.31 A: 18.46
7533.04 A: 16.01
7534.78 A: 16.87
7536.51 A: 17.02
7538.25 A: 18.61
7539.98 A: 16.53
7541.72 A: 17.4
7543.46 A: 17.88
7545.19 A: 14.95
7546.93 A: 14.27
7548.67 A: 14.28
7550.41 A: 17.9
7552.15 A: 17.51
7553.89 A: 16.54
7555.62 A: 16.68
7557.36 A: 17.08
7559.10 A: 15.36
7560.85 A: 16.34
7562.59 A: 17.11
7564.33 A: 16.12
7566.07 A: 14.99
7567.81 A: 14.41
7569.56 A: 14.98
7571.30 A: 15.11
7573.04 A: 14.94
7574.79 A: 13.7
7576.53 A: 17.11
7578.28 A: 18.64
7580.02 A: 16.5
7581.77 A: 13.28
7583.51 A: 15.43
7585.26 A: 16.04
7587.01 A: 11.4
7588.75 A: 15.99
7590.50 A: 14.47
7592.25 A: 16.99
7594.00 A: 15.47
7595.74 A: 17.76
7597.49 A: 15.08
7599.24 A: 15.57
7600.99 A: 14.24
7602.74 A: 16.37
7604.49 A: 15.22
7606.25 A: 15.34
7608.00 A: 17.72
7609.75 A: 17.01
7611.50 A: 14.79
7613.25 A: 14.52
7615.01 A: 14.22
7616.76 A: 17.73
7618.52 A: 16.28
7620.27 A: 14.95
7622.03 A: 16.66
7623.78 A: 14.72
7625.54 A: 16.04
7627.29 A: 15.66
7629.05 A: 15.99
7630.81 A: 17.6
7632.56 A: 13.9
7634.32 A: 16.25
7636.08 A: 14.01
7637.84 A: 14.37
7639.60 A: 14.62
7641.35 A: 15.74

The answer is -0.7 A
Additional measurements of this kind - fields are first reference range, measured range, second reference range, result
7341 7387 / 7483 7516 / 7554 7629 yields -1.5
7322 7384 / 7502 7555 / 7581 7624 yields -3.5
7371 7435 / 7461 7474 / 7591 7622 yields -0.3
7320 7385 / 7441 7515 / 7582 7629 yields -2.4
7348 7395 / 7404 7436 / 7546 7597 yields -0.1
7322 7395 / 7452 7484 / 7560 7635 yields -1.1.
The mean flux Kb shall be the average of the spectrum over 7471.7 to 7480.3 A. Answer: 15.9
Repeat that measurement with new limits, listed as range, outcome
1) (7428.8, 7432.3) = 16.2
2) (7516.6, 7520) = 17.1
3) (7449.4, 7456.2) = 16.4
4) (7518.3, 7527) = 15.9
